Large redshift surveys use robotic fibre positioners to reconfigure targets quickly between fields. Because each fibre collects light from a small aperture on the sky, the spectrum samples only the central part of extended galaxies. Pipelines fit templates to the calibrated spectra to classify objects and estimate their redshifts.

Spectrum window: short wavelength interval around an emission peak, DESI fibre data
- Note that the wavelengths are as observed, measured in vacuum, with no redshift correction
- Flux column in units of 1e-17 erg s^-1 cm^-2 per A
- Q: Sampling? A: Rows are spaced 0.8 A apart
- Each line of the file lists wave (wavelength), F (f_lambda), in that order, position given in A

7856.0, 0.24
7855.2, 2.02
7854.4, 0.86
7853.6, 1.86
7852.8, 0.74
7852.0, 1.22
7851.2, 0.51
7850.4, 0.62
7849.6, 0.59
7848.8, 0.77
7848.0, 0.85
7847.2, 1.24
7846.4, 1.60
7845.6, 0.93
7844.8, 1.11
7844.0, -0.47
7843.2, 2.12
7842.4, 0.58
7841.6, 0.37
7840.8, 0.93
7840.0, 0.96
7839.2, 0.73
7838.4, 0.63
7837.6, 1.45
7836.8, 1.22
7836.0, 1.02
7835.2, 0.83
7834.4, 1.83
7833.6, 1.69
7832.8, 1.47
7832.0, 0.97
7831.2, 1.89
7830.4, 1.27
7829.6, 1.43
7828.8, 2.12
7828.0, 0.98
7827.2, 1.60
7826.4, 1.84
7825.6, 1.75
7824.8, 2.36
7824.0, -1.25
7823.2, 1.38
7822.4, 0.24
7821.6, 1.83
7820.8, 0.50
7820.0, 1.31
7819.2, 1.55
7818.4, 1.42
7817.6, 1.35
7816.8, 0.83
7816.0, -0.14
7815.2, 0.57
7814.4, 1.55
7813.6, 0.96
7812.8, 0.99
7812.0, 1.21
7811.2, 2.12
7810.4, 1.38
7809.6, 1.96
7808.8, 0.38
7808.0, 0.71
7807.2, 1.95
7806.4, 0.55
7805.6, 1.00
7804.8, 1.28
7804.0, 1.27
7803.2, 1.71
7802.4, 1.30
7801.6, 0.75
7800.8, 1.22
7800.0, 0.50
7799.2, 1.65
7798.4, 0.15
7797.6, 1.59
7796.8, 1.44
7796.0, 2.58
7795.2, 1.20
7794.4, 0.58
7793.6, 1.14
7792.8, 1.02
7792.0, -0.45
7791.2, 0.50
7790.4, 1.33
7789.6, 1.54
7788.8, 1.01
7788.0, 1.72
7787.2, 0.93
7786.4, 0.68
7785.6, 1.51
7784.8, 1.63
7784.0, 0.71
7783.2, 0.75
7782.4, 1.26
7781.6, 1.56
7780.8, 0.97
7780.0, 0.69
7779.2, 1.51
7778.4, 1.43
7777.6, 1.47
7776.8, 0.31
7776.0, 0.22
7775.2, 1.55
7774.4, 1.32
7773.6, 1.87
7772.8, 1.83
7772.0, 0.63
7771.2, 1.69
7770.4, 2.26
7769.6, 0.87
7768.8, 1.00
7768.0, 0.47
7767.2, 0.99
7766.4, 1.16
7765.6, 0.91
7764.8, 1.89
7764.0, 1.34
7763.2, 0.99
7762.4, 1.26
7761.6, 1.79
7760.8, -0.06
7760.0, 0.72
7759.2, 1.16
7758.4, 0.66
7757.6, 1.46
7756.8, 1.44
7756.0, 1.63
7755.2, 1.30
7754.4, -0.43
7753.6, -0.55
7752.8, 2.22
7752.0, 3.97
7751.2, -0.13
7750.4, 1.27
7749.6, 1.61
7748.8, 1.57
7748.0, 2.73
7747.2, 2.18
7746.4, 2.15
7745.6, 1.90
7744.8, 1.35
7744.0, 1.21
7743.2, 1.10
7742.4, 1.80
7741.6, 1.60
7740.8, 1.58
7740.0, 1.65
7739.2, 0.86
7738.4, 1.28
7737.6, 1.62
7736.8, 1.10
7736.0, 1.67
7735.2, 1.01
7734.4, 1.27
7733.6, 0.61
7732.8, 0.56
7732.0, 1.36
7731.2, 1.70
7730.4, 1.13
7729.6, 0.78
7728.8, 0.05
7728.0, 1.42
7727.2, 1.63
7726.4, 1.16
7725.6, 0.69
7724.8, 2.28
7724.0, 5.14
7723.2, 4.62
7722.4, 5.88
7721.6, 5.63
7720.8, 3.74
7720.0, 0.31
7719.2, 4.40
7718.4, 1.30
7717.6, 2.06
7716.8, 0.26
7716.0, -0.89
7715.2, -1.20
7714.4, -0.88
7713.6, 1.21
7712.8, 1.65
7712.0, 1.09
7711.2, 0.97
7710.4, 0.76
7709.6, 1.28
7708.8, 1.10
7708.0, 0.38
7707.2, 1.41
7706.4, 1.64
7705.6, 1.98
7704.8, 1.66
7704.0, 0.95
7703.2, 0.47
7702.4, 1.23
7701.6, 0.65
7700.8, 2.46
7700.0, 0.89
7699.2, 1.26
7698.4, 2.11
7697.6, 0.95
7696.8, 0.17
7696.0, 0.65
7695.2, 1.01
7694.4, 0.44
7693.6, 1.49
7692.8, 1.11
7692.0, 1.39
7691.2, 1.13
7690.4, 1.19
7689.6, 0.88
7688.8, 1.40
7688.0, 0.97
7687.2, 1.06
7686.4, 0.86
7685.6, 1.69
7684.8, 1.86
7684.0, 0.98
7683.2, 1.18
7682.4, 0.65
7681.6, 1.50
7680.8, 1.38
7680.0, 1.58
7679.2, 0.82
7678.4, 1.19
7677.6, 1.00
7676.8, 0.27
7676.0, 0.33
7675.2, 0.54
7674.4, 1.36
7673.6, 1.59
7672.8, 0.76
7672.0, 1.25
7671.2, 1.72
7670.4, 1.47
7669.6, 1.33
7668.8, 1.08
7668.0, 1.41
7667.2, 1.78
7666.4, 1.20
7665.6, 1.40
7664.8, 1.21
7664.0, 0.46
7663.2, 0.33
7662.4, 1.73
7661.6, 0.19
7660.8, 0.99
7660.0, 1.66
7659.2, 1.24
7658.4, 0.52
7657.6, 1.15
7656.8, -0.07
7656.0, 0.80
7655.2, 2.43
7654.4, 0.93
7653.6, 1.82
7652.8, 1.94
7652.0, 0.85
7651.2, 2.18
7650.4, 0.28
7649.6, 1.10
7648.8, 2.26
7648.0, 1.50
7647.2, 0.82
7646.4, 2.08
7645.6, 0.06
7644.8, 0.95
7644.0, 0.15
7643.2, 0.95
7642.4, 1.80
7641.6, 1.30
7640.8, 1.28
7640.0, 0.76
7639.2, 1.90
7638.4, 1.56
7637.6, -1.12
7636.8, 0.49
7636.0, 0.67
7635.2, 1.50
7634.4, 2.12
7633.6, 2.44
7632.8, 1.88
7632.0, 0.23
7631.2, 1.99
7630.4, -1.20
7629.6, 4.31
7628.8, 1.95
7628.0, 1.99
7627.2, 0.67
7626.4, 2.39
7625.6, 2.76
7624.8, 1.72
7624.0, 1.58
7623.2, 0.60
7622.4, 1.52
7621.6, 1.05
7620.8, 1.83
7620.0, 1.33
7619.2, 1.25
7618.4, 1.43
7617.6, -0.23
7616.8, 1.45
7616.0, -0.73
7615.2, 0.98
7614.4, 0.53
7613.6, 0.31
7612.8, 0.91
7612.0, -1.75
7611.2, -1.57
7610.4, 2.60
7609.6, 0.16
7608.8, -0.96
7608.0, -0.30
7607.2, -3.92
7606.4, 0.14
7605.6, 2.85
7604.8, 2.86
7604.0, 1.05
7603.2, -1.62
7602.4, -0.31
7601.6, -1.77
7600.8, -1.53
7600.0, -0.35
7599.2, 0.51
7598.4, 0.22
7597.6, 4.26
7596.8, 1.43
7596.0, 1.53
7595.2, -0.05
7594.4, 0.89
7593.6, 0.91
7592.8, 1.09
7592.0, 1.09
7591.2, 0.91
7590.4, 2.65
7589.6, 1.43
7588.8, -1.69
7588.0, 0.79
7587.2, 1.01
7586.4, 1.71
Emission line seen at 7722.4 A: Halpha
